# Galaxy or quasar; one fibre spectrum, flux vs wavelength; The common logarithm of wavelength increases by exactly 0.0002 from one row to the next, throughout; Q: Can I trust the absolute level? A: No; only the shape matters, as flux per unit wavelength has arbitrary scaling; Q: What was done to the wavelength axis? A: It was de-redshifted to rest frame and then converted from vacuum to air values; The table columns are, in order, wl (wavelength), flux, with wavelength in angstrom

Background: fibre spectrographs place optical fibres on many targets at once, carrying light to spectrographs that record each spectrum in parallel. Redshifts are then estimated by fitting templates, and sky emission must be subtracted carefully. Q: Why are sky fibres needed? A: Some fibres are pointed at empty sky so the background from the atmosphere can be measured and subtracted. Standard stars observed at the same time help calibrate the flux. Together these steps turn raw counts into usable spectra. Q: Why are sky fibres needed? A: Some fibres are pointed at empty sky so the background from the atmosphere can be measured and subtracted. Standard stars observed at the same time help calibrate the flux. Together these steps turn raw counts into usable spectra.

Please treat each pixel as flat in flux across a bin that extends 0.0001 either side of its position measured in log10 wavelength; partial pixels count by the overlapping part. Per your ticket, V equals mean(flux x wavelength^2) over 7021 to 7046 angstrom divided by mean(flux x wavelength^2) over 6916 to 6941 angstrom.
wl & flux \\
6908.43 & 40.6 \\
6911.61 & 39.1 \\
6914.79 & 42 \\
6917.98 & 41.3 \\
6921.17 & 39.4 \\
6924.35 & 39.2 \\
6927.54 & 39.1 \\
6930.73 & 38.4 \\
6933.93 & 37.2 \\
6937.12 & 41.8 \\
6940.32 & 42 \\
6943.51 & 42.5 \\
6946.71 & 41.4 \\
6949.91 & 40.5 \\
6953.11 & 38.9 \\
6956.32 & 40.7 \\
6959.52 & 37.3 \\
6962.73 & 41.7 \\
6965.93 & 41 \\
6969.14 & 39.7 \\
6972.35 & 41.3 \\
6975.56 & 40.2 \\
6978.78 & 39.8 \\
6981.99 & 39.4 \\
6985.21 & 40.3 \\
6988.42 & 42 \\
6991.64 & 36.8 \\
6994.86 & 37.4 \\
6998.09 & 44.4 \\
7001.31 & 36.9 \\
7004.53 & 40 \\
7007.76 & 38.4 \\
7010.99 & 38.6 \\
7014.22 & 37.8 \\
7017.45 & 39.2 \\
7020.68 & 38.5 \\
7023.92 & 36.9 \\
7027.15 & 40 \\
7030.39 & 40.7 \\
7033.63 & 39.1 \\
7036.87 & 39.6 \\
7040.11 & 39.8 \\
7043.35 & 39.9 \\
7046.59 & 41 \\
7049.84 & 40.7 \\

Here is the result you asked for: 1.0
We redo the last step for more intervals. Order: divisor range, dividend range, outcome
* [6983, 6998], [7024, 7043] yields 1.01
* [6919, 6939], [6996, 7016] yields 1.02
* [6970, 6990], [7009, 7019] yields 0.96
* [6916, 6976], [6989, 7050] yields 1.00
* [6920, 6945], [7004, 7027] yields 0.99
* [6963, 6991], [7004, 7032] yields 0.97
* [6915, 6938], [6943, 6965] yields 1.03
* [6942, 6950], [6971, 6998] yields 0.97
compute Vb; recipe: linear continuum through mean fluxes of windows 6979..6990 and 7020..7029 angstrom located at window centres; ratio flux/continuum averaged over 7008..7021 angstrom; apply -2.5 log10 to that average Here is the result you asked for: 0.01 mag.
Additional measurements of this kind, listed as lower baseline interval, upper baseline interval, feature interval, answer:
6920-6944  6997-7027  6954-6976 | -0.02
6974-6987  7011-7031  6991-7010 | 0.01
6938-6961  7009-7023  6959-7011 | -0.01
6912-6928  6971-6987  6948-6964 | 0.01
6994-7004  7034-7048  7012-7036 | 0.03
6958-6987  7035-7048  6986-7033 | 0.03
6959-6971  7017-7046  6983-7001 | 0.00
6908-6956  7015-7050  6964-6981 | -0.01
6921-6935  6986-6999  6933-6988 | -0.03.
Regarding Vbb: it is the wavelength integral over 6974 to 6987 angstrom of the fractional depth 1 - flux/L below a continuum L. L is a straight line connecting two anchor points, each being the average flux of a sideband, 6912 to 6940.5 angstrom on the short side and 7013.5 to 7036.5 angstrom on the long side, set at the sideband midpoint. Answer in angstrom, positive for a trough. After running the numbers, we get -0.19 angstrom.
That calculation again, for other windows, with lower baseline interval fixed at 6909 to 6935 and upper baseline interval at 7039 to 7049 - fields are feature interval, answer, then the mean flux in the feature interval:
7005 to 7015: 0.4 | 38.5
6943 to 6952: -0.3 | 41.2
